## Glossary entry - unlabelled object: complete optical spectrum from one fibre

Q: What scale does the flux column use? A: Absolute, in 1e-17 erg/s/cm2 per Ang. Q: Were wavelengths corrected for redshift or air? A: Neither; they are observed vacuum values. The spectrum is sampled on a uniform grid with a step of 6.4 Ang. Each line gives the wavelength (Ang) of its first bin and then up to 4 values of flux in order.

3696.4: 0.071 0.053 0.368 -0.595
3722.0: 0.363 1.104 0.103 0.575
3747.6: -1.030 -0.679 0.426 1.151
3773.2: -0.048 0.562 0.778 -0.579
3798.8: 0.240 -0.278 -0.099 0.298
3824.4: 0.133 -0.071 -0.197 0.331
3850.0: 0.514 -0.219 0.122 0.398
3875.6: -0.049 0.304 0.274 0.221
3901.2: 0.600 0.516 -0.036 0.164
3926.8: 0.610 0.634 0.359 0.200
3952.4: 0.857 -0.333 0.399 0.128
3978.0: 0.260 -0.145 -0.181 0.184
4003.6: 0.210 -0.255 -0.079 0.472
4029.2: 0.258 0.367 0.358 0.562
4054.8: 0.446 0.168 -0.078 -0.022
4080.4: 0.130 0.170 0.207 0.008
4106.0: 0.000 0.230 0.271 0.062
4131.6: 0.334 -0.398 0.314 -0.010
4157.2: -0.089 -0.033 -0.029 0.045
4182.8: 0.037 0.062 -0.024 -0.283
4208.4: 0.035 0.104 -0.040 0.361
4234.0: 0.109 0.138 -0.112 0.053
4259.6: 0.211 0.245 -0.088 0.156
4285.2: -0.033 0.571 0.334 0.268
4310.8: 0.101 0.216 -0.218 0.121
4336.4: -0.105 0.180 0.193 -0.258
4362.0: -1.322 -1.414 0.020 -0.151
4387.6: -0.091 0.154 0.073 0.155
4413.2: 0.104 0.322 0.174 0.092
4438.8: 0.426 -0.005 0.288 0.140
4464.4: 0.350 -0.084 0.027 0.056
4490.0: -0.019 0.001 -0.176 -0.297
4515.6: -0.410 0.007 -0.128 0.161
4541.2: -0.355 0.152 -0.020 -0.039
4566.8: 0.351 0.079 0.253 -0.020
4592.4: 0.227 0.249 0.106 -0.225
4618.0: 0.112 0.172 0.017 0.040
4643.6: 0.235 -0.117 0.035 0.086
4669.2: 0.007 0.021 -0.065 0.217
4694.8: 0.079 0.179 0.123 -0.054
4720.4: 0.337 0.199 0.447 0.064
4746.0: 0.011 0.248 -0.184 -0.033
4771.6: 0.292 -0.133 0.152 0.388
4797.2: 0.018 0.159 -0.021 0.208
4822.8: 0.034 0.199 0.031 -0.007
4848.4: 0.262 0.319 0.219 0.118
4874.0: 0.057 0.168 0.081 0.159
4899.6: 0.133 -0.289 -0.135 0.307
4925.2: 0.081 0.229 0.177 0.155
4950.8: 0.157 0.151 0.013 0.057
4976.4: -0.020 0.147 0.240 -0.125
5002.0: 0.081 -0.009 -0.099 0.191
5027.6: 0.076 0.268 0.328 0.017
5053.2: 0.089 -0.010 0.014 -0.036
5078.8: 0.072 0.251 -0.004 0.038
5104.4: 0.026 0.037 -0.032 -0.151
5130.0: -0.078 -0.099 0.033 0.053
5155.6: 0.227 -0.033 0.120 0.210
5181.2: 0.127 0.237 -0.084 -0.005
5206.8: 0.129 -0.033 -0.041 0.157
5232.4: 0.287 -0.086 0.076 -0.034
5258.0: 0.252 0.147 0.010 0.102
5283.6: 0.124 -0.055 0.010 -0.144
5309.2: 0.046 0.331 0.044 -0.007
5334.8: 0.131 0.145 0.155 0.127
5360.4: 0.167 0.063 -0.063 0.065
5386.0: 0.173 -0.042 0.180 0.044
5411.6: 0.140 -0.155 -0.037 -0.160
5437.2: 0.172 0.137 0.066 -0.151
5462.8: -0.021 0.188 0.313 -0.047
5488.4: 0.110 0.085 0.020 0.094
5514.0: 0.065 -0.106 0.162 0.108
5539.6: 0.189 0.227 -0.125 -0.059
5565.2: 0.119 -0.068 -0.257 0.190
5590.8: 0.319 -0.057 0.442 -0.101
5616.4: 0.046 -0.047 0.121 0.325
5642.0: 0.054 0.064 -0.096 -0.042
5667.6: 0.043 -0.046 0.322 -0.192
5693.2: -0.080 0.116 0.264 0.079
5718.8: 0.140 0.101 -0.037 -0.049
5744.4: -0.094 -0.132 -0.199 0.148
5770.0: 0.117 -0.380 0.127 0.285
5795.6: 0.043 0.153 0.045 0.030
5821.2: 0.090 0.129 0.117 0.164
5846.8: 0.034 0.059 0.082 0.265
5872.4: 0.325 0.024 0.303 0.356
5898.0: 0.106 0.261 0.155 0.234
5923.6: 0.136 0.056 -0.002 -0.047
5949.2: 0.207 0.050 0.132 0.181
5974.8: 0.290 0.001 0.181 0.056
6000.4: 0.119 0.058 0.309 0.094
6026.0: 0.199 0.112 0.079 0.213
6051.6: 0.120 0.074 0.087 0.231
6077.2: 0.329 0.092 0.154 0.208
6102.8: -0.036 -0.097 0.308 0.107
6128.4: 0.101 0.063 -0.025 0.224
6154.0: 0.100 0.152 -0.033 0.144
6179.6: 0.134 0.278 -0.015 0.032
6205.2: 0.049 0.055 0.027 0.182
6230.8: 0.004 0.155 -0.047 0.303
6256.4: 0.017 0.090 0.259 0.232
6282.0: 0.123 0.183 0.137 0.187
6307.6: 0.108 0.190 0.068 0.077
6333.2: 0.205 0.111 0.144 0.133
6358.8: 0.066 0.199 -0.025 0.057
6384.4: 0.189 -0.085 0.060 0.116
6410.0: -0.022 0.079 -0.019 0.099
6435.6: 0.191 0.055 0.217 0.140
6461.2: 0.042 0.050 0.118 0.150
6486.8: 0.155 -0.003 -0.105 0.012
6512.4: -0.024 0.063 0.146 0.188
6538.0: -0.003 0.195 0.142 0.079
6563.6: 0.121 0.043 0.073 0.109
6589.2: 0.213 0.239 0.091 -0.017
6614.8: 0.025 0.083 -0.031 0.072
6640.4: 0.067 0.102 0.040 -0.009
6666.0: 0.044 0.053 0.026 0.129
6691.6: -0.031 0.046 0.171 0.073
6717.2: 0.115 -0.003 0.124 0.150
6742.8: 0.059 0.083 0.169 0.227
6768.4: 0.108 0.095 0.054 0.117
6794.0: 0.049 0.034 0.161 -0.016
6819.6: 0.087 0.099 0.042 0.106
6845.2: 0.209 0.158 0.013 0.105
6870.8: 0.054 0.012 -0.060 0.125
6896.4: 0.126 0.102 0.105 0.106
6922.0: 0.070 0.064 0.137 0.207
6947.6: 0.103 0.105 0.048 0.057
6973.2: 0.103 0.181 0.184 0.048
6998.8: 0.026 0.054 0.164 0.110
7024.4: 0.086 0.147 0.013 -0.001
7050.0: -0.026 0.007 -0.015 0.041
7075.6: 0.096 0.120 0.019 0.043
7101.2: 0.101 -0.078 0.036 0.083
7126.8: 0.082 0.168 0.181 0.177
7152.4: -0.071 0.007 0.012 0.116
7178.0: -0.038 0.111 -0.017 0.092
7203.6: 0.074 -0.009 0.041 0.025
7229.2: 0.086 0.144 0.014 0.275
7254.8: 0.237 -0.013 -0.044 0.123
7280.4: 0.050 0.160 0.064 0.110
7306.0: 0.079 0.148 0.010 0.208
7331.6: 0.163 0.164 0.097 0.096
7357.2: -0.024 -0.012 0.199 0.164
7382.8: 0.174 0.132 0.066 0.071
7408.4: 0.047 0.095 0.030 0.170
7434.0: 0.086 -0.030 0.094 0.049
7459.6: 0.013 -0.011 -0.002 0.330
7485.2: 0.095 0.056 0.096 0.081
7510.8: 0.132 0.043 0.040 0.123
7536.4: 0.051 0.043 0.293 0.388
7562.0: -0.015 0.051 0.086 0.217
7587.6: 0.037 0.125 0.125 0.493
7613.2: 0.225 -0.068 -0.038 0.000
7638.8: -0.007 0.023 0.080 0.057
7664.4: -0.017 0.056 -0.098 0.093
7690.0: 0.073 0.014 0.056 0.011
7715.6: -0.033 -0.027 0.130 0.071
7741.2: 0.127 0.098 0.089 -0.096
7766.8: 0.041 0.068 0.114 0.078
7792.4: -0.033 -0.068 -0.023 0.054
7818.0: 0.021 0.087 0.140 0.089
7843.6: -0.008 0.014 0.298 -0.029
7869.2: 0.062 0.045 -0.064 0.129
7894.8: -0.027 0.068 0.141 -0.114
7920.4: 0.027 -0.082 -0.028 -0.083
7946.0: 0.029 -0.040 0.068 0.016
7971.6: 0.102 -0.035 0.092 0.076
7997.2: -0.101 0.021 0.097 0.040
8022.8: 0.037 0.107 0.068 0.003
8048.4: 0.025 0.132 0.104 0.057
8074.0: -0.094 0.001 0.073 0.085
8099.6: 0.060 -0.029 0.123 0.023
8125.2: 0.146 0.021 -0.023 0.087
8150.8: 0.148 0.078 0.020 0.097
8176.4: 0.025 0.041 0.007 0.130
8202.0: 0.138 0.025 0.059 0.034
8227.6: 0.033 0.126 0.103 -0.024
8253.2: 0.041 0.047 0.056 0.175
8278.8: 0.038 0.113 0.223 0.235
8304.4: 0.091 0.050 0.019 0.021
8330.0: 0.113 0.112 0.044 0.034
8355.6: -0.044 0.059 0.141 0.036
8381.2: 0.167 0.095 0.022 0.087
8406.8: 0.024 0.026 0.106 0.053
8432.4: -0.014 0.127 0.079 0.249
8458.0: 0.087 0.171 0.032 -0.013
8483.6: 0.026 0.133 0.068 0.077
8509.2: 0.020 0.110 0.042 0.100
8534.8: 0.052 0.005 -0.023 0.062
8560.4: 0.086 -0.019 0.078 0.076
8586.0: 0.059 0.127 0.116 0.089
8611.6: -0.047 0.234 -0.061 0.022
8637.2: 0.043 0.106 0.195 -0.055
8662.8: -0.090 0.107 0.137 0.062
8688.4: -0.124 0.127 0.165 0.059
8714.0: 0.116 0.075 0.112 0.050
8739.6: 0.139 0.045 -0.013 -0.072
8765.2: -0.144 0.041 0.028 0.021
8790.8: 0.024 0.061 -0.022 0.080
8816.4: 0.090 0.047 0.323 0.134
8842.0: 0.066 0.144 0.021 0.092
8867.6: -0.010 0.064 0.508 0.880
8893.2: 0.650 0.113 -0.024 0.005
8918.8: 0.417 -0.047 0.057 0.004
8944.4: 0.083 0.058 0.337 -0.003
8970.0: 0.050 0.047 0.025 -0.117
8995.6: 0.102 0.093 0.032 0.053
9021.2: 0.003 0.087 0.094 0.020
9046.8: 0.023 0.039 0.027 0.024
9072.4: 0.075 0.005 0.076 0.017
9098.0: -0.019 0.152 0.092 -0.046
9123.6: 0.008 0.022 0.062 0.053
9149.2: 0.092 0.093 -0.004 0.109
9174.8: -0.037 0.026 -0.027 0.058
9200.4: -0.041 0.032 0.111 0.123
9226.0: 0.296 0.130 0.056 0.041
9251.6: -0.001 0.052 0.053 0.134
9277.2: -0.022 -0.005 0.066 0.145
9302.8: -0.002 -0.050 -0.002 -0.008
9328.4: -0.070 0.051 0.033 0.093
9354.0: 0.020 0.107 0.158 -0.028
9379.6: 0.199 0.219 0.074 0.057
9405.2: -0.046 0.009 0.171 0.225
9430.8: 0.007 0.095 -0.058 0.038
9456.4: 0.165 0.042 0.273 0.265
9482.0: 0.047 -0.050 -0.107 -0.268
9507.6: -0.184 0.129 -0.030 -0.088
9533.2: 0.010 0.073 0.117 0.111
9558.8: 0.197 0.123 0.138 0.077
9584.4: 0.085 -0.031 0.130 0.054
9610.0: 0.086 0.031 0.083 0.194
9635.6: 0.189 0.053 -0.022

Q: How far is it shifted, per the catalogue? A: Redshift 1.38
